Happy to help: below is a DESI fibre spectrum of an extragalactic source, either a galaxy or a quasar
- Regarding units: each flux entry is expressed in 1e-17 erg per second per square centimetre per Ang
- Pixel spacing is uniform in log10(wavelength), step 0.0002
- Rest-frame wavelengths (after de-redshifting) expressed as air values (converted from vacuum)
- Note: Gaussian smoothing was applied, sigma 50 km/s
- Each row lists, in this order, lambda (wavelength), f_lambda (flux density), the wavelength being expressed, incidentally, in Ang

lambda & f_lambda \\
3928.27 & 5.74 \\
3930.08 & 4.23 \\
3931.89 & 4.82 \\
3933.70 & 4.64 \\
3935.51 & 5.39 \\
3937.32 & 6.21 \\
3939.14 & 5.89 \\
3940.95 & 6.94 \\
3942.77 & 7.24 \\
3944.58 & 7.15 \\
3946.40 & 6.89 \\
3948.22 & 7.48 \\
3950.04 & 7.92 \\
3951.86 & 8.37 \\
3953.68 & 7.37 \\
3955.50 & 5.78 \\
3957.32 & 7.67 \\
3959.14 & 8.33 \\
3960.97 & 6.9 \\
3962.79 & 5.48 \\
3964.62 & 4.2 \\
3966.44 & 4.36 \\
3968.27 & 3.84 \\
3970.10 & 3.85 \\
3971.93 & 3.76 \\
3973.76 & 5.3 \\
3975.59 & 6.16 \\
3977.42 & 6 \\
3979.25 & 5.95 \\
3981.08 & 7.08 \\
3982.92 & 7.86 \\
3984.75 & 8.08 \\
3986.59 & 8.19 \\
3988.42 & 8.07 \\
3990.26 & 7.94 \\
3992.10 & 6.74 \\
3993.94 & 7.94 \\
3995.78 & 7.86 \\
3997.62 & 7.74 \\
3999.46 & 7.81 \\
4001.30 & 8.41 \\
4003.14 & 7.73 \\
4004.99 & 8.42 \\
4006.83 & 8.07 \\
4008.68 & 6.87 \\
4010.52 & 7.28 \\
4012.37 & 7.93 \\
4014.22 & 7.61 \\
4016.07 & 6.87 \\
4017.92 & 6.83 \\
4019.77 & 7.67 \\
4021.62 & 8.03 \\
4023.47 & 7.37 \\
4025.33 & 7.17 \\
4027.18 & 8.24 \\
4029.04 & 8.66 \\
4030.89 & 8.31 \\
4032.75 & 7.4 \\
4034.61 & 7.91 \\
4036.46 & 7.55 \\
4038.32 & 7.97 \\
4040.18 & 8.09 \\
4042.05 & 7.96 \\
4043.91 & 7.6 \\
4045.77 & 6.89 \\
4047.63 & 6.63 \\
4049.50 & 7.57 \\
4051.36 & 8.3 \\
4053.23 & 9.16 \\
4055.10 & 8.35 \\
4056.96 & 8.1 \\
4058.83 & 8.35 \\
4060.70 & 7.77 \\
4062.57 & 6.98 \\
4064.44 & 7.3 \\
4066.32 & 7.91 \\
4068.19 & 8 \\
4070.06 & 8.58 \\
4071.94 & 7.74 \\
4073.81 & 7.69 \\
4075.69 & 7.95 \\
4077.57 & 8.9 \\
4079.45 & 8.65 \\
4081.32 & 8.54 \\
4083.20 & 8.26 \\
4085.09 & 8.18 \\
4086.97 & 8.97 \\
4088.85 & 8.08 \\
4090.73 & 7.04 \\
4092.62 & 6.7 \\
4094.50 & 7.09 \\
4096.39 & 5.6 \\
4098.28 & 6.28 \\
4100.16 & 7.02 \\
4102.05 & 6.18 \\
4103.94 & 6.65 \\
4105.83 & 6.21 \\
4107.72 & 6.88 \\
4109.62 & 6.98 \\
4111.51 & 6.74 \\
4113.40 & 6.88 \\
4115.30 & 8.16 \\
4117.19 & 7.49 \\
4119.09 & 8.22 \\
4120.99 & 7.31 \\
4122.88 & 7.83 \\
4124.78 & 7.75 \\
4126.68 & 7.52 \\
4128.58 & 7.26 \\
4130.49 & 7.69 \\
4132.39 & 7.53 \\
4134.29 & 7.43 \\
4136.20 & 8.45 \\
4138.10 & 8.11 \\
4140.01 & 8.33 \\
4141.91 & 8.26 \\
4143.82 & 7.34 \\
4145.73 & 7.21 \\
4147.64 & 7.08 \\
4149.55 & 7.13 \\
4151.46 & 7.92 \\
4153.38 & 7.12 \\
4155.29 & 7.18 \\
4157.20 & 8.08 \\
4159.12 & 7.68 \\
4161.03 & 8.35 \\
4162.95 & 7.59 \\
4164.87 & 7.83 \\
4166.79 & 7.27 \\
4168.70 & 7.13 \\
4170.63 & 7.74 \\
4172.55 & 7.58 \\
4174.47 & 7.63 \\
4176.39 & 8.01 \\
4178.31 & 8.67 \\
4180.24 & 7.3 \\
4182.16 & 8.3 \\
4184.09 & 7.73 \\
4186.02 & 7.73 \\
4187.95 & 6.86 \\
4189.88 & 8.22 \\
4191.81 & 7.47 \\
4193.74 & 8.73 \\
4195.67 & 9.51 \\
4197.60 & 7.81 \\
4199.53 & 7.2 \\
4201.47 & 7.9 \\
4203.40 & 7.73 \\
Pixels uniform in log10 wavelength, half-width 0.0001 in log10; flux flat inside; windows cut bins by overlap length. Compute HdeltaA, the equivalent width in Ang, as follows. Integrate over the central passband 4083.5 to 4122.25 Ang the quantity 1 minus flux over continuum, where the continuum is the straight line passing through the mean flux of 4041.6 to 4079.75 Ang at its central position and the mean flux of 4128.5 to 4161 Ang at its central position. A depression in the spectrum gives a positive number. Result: 3.1 Ang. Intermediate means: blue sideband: 7.91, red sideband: 7.67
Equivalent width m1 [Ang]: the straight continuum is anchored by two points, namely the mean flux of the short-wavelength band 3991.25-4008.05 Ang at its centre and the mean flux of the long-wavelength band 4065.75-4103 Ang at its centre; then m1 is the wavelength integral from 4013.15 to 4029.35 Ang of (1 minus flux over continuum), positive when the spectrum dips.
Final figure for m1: 0.5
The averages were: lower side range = 7.85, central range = 7.57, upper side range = 7.66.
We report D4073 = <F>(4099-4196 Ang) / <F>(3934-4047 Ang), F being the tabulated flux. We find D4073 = 1.07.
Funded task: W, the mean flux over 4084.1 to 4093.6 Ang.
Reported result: 7.79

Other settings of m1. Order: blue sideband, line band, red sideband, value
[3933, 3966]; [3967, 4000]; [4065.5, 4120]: 1.0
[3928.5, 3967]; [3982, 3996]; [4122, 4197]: -2.5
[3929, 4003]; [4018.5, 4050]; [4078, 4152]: -3.3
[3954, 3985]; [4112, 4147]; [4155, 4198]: -1.3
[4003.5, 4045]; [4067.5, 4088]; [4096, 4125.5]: -2.9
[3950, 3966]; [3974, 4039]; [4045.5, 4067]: -2.6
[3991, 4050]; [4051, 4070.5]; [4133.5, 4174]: -1.0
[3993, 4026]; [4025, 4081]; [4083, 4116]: -4.4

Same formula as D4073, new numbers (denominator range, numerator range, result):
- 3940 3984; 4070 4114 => 1.17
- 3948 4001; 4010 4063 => 1.16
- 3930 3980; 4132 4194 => 1.28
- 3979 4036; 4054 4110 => 0.98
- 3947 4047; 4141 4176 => 1.06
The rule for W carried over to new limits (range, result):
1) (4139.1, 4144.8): 7.98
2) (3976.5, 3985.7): 7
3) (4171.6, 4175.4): 7.61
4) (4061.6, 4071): 7.75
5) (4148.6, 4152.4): 7.53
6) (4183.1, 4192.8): 7.6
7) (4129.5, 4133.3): 7.6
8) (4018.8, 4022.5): 7.84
